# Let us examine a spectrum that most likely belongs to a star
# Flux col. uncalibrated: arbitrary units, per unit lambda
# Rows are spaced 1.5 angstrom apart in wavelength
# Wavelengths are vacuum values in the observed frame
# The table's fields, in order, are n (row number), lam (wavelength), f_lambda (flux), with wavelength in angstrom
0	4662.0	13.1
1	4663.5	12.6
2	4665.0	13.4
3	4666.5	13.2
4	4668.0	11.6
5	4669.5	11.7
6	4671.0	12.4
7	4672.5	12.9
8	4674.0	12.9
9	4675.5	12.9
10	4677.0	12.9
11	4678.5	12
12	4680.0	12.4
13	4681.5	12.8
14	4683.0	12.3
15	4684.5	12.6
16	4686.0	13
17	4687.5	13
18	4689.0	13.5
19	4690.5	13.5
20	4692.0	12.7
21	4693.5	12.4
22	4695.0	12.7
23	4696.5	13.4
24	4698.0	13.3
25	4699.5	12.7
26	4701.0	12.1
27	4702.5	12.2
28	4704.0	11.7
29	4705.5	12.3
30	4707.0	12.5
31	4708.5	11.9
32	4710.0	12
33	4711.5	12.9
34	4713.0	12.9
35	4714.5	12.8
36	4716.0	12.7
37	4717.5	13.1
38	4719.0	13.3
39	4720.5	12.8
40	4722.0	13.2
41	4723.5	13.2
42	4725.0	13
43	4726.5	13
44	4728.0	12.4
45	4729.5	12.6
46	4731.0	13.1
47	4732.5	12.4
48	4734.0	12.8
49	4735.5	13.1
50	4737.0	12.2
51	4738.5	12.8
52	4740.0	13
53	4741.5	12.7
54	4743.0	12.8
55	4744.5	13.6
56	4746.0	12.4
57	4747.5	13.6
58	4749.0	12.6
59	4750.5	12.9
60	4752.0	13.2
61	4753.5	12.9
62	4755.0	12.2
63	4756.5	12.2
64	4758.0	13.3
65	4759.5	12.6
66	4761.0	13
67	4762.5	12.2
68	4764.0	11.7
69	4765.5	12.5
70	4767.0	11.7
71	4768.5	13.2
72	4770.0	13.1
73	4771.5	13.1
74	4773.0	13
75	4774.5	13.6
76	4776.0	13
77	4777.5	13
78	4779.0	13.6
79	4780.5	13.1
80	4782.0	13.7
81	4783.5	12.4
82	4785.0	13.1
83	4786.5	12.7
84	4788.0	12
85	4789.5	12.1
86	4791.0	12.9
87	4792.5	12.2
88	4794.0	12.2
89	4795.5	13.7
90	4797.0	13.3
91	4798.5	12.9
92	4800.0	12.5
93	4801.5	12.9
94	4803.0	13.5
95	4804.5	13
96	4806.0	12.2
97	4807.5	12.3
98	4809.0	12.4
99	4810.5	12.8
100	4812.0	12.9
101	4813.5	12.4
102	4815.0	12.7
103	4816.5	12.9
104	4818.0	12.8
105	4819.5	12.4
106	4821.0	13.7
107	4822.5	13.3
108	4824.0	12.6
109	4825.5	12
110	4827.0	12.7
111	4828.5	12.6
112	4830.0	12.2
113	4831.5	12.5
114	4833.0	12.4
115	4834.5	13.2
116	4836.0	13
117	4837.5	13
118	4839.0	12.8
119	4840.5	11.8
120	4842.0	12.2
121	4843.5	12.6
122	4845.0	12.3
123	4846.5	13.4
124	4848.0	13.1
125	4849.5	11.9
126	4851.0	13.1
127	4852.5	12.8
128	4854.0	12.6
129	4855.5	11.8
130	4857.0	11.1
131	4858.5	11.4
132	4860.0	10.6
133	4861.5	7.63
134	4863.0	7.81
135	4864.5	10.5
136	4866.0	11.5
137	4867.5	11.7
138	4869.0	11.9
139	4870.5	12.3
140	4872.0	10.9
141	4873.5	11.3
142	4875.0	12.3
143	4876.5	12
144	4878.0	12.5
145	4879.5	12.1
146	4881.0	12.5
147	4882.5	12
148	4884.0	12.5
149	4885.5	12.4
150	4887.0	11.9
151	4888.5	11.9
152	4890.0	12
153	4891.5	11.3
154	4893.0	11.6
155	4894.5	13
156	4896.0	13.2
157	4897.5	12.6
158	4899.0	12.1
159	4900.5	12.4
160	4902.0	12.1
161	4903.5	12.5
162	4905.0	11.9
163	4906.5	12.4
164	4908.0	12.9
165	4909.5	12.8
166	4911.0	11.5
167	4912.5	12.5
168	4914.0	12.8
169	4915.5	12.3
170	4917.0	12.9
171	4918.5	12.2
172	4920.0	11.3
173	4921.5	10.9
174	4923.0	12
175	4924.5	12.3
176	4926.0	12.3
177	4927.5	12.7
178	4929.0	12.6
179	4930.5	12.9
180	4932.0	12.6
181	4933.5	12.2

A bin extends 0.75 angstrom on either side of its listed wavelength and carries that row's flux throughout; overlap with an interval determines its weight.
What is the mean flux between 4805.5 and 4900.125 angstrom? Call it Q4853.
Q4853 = 12.2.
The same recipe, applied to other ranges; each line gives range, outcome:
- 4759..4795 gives 12.7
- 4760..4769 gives 12.4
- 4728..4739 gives 12.7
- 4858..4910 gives 11.8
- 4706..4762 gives 12.8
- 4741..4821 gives 12.8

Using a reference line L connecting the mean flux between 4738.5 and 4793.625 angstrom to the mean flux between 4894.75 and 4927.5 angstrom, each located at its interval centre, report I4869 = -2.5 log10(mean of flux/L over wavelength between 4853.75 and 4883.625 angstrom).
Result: 0.10 mag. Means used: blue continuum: 12.8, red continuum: 12.3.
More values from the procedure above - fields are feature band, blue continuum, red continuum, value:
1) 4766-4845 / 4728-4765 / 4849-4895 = -0.05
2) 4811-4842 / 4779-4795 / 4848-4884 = -0.05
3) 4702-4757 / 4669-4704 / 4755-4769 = -0.01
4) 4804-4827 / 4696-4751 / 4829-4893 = -0.04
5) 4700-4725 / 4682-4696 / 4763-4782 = 0.02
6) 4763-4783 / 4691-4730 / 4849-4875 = -0.07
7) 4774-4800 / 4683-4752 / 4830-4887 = -0.05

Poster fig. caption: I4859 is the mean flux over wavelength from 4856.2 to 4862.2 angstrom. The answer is 10.2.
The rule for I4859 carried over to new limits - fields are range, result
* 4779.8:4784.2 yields 13.1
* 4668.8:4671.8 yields 12.1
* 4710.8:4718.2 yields 12.9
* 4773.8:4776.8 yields 13.3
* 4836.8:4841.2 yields 12.5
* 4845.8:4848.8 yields 13.2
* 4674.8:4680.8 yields 12.5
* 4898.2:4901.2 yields 12.3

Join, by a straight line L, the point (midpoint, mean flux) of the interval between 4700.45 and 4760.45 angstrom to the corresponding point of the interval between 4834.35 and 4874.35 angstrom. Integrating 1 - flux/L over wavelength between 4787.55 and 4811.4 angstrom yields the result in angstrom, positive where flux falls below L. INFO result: -1.0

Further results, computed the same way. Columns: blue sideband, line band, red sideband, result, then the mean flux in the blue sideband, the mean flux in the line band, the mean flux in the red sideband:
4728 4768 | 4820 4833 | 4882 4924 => -0.2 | 12.7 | 12.7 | 12.2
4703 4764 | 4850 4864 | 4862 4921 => 1.3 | 12.7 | 11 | 12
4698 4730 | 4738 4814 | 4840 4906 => -2.7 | 12.6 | 12.8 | 11.9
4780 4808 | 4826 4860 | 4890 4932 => 0.4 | 12.8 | 12.4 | 12.3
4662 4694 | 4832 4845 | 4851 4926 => -0.6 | 12.7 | 12.6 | 11.9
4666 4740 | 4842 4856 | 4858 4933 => -0.6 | 12.7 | 12.6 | 11.9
